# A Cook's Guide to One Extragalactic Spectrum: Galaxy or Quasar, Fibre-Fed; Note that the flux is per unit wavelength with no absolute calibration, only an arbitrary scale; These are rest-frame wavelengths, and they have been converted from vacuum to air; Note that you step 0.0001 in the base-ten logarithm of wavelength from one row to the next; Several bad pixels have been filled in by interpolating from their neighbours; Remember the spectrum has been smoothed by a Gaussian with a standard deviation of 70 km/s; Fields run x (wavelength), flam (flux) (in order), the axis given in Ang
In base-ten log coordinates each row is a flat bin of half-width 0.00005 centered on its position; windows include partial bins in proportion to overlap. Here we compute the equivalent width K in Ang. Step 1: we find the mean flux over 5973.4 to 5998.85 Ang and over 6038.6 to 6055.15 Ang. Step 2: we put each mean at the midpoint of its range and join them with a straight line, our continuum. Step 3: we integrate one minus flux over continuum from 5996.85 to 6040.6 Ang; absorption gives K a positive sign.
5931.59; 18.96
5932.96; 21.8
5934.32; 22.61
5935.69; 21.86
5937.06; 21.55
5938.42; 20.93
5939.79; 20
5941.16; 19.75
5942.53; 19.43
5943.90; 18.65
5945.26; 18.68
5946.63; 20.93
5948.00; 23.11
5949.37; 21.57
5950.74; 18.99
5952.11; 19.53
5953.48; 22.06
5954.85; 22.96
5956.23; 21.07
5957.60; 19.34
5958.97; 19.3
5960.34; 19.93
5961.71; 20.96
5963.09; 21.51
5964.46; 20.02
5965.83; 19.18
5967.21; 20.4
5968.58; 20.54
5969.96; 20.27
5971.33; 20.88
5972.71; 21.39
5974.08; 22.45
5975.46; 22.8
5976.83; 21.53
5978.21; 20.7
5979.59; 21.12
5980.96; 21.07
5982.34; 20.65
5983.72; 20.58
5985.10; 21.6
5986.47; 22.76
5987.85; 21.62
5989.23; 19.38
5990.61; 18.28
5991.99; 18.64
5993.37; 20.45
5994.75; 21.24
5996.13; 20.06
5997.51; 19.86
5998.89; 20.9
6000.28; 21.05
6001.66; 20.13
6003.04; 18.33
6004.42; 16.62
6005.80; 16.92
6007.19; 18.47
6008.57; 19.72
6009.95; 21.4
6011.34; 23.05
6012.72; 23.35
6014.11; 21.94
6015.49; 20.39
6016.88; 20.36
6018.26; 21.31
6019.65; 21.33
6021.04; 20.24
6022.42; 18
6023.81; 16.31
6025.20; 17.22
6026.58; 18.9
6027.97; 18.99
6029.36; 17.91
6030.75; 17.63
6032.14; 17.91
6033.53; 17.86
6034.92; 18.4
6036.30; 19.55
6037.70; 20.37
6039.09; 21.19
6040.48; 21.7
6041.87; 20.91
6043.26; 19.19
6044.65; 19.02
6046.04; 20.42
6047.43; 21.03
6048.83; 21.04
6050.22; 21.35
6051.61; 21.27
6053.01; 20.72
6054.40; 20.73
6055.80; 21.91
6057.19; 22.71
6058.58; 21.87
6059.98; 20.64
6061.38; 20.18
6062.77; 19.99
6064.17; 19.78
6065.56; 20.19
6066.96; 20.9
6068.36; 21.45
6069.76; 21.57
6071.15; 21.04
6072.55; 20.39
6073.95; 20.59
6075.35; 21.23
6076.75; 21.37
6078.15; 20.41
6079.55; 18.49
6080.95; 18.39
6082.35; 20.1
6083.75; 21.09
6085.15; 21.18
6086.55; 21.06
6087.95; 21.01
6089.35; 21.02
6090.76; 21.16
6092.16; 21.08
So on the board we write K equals 2.5 Ang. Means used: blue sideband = 20.8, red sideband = 20.7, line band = 19.6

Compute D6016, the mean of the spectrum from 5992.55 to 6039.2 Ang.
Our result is 19.6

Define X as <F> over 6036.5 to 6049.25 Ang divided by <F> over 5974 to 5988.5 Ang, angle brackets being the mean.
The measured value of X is 1.0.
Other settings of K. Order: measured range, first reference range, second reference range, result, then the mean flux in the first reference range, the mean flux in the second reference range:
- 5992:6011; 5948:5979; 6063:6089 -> 1.0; 20.8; 20.6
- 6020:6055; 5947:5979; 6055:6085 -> 2.1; 20.9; 20.7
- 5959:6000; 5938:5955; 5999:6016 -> -0.9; 20.4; 20.1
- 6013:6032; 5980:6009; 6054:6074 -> 0.9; 19.9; 20.9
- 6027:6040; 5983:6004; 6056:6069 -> 1.1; 20.3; 20.9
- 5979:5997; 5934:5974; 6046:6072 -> 0.1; 20.6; 21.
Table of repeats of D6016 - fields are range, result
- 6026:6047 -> 19.4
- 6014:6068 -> 20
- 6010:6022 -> 21.4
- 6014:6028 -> 19.5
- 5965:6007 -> 20.4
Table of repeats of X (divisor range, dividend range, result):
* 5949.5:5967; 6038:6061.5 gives 1.02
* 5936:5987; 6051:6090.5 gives 1.00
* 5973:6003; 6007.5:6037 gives 0.94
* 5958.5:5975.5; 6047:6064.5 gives 1.02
